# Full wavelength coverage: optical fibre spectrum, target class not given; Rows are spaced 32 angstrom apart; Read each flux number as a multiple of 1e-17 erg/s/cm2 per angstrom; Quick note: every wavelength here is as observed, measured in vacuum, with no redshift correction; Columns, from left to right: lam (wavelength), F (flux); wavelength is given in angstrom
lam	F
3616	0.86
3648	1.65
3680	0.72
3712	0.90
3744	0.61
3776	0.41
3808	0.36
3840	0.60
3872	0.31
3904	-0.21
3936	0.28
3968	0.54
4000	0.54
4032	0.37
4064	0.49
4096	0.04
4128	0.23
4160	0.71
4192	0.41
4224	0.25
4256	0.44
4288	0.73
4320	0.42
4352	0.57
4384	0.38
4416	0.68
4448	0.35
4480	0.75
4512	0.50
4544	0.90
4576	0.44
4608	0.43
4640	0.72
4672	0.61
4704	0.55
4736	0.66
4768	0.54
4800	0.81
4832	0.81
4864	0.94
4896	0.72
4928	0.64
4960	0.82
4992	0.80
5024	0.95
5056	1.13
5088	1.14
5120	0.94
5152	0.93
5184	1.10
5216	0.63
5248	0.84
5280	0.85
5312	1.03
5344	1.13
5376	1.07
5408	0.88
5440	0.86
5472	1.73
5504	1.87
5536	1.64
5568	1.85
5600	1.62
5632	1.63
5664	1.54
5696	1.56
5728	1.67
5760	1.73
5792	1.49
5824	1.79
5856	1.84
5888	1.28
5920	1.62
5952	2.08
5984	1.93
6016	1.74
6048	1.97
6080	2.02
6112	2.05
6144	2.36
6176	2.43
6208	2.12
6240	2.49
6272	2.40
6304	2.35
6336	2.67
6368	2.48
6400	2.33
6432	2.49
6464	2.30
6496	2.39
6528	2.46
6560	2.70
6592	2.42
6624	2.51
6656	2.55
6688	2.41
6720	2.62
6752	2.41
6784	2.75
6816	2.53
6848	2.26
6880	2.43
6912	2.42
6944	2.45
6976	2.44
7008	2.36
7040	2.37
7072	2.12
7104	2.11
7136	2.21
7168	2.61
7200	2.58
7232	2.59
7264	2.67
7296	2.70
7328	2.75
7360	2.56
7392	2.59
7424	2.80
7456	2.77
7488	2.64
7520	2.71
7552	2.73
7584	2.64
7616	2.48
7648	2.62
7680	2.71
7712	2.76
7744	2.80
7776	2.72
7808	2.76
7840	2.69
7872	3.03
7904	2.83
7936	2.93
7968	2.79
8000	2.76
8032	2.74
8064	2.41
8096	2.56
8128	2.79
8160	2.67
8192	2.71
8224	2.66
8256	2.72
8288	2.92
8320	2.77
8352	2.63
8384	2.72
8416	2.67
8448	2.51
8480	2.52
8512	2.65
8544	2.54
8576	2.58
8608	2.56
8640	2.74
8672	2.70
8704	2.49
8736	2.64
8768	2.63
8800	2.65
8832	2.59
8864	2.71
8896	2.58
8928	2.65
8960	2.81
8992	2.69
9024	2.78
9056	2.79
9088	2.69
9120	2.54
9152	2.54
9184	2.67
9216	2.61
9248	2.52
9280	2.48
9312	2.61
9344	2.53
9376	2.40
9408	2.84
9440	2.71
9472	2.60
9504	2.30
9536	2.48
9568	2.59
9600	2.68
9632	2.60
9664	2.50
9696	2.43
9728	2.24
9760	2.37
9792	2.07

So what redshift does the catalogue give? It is 0.37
